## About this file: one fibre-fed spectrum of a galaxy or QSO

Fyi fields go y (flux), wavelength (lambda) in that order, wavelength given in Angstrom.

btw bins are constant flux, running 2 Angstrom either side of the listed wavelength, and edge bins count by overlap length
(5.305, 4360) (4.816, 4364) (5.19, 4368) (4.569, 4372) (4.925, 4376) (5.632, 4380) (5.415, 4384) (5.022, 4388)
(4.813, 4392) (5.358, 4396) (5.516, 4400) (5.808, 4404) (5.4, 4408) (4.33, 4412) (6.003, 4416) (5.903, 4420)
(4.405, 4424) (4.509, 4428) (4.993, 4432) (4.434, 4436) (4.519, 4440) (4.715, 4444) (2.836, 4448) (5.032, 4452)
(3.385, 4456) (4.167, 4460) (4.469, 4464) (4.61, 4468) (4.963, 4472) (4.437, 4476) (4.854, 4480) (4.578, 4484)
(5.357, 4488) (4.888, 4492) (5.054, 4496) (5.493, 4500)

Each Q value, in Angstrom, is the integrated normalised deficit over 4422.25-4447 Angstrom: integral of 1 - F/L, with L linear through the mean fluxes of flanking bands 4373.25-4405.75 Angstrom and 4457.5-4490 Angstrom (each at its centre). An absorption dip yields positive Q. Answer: 2.1 Angstrom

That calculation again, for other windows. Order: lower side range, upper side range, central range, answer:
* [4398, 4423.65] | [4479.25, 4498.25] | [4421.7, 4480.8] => 8.67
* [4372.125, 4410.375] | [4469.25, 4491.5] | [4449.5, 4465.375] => 2.36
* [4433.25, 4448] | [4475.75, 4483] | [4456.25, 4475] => 0.54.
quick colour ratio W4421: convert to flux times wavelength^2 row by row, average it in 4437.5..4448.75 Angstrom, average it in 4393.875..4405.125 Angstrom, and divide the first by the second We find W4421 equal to 0.77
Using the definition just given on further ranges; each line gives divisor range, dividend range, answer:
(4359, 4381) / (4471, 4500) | 1.03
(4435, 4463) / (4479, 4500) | 1.23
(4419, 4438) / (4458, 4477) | 0.96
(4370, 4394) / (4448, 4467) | 0.84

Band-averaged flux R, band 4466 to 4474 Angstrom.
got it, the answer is 4.79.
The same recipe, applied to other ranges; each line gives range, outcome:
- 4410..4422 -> 5.41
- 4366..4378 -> 4.89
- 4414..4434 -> 5.16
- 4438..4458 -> 4.1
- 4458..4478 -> 4.53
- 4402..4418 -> 5.39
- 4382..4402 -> 5.22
